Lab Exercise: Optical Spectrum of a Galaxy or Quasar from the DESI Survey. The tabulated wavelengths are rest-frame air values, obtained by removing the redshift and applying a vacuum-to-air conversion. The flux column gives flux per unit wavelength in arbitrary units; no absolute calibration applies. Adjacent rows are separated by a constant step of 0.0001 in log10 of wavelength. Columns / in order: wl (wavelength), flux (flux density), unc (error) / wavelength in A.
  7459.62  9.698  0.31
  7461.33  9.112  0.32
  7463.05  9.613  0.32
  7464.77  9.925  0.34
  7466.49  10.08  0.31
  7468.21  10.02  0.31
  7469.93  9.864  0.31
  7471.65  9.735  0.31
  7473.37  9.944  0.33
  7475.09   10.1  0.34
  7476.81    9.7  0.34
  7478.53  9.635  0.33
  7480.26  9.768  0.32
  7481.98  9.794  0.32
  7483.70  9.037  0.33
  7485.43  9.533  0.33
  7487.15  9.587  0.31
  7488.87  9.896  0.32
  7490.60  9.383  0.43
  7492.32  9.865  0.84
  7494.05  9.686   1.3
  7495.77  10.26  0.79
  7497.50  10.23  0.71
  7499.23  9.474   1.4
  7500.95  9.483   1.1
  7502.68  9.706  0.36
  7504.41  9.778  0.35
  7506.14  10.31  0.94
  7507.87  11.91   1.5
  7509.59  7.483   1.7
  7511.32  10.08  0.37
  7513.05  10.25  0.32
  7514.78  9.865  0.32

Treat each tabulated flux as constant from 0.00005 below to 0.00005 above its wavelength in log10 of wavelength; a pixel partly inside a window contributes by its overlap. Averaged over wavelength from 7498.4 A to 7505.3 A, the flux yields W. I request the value 9.61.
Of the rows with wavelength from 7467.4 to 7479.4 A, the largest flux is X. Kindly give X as 10.1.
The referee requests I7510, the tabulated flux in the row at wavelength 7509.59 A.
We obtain 7.483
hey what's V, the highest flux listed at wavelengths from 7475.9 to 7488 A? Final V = 9.794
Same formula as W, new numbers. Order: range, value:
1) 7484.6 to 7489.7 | 9.69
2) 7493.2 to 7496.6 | 9.99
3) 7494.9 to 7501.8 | 9.87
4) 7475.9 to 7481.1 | 9.7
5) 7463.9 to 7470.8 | 9.97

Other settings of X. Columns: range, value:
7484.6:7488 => 9.587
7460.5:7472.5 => 10.08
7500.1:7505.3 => 9.778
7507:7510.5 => 11.91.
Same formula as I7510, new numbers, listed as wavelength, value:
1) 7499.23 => 9.474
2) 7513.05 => 10.25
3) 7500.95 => 9.483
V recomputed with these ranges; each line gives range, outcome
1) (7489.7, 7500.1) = 10.26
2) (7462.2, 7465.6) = 9.925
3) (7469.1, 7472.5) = 9.864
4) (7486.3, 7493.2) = 9.896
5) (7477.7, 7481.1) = 9.768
